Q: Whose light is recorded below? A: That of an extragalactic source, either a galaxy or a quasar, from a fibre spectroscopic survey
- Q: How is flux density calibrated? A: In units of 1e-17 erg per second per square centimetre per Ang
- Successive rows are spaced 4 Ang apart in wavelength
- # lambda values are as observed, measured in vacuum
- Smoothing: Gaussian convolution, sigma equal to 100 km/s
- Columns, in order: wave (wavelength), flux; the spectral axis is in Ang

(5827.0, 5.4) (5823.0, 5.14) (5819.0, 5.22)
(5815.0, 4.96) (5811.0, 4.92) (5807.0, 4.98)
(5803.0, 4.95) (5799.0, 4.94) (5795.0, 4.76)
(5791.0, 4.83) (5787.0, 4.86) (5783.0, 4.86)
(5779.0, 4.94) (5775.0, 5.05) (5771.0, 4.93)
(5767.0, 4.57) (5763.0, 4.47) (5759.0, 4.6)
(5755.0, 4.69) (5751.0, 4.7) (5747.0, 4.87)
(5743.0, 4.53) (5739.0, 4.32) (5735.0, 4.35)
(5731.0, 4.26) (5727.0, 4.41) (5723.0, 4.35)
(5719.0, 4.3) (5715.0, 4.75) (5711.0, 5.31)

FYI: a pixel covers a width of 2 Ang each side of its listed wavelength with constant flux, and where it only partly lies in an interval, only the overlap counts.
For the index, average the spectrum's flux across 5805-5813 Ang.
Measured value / 4.95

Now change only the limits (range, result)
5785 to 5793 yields 4.85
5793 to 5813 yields 4.91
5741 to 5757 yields 4.7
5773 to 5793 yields 4.91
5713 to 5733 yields 4.41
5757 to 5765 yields 4.54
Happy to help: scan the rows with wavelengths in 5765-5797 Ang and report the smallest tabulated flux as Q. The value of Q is 4.57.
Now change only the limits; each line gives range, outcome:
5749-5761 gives 4.6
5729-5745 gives 4.26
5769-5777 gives 4.93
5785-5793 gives 4.83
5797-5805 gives 4.94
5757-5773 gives 4.47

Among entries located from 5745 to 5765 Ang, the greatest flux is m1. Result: 4.87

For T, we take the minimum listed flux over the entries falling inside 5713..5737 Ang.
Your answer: 4.26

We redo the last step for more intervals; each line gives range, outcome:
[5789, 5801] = 4.76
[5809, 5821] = 4.92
